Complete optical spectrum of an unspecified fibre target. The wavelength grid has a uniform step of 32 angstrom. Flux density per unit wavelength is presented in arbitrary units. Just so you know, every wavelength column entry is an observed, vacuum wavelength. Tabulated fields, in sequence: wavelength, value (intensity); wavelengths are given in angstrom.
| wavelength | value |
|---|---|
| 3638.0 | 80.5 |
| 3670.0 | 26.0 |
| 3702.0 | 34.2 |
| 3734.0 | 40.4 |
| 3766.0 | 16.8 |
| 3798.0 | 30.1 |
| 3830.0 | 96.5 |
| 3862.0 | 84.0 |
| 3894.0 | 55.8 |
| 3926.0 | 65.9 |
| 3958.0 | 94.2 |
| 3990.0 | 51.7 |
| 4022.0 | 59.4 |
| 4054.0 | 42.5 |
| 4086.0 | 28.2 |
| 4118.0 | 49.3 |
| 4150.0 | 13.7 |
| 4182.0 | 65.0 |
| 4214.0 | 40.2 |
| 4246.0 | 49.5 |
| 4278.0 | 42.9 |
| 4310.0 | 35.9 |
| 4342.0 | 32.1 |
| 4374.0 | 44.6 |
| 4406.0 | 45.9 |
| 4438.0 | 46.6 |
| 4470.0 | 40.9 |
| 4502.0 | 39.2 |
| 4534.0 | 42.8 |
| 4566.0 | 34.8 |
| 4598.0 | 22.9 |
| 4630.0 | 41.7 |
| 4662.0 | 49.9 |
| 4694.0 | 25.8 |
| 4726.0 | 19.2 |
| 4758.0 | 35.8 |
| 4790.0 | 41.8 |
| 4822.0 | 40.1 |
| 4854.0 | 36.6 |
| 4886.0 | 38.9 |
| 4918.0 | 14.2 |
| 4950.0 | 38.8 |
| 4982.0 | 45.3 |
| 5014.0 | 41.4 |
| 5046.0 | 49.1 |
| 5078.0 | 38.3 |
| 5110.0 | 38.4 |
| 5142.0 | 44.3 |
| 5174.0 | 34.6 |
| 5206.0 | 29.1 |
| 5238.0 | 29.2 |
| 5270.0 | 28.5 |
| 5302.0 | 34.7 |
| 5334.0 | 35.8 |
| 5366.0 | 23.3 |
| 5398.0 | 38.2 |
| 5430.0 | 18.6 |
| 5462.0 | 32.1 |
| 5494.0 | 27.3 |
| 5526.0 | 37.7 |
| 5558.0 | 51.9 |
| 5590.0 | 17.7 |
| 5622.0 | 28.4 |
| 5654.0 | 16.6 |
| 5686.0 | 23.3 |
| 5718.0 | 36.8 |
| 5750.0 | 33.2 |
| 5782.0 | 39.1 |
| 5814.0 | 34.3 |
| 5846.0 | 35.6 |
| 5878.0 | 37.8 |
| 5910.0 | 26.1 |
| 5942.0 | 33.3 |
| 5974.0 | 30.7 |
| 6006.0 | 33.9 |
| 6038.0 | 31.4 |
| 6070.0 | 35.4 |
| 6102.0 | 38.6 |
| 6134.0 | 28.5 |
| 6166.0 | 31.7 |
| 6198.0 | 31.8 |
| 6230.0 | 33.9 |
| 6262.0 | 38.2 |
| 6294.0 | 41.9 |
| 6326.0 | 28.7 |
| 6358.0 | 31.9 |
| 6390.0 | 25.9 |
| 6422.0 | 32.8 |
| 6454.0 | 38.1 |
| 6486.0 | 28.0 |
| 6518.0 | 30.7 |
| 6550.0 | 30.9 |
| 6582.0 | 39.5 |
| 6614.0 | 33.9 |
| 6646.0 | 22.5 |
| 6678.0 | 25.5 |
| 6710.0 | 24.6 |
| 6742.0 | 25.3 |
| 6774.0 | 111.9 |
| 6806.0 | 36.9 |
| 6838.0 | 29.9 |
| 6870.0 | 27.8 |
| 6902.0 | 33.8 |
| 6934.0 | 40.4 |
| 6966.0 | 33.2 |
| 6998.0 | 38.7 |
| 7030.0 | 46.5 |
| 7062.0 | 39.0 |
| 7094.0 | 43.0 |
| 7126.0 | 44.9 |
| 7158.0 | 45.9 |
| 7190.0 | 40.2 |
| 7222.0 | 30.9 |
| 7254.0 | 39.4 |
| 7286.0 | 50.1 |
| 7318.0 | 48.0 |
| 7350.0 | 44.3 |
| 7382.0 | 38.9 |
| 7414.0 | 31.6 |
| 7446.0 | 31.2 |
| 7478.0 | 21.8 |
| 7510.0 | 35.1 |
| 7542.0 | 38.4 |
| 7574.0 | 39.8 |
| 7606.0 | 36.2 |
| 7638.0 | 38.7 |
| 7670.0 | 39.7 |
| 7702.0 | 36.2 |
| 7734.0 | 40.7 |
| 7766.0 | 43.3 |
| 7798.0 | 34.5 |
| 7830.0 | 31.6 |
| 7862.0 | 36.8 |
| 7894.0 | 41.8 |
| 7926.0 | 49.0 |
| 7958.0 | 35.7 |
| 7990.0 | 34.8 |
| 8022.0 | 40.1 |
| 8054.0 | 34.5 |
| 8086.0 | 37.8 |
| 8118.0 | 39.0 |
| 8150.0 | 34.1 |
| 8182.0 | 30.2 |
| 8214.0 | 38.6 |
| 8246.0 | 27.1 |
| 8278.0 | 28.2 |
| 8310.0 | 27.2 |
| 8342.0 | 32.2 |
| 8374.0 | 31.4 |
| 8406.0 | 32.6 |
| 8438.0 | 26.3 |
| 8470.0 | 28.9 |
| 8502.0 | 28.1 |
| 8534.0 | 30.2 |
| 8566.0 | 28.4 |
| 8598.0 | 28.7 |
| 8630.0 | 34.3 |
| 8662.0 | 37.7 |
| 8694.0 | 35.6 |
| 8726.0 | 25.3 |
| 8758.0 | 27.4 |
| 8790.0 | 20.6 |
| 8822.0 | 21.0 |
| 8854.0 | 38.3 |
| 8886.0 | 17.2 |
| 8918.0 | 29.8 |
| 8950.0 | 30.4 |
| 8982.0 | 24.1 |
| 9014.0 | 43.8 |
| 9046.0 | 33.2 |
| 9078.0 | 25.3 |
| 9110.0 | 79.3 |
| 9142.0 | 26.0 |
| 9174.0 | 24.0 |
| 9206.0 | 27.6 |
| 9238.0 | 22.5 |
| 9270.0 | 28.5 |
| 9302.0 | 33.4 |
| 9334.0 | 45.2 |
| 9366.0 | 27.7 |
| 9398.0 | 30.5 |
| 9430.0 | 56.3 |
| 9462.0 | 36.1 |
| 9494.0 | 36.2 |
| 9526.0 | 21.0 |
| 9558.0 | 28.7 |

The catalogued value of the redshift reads 0.820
